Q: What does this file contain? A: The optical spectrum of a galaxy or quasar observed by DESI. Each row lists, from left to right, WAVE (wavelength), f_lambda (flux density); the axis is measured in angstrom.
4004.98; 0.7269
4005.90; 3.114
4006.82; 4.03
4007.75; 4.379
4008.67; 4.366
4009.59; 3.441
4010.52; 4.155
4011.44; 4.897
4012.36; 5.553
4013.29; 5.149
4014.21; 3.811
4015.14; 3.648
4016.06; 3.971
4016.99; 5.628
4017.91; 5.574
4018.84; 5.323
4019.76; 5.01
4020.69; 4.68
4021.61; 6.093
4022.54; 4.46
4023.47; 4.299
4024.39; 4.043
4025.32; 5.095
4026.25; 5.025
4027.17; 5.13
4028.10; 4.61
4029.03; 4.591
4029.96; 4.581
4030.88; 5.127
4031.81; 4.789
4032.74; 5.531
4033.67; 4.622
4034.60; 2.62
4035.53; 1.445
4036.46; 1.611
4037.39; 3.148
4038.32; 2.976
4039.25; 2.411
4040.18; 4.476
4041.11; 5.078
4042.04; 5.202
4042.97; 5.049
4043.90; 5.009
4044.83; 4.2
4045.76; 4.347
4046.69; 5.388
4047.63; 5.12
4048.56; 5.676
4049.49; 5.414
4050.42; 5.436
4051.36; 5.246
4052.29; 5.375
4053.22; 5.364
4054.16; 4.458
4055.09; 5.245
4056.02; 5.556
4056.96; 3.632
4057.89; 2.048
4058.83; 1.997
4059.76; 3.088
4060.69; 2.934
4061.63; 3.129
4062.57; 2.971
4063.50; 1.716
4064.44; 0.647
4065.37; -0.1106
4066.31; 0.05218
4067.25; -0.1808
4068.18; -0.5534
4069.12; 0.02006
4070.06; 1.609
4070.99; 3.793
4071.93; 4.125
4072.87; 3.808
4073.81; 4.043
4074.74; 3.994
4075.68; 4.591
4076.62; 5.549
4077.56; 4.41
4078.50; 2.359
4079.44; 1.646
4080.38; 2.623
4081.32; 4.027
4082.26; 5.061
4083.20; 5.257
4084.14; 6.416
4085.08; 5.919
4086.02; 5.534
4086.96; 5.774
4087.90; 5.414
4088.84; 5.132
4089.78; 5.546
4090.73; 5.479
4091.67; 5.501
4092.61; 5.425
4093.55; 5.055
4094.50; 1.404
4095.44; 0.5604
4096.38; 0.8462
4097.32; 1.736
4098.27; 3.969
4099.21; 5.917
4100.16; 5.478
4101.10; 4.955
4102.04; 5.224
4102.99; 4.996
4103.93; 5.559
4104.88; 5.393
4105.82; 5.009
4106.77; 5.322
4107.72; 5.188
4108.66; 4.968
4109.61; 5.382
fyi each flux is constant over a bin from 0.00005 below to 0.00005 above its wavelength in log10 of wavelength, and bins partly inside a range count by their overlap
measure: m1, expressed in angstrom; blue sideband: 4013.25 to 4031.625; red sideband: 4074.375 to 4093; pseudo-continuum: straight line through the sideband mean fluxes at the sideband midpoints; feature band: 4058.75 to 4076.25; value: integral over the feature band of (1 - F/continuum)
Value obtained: 9.4 angstrom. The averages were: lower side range 4.79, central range 2.22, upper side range 4.78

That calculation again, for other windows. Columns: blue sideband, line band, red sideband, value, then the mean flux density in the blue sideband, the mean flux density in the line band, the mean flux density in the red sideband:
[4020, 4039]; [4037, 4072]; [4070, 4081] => 4.40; 4.21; 3.44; 3.62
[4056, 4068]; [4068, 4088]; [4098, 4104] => -3.42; 1.92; 3.92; 5.17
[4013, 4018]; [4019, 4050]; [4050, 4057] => 2.35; 4.55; 4.46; 5.12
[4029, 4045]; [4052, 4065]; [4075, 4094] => 2.89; 4.01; 3.39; 4.83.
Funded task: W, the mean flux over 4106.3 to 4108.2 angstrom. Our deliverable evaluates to 5.26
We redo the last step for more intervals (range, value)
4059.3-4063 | 3.03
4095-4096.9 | 0.736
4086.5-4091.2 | 5.46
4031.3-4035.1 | 4.36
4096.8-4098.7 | 2.77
